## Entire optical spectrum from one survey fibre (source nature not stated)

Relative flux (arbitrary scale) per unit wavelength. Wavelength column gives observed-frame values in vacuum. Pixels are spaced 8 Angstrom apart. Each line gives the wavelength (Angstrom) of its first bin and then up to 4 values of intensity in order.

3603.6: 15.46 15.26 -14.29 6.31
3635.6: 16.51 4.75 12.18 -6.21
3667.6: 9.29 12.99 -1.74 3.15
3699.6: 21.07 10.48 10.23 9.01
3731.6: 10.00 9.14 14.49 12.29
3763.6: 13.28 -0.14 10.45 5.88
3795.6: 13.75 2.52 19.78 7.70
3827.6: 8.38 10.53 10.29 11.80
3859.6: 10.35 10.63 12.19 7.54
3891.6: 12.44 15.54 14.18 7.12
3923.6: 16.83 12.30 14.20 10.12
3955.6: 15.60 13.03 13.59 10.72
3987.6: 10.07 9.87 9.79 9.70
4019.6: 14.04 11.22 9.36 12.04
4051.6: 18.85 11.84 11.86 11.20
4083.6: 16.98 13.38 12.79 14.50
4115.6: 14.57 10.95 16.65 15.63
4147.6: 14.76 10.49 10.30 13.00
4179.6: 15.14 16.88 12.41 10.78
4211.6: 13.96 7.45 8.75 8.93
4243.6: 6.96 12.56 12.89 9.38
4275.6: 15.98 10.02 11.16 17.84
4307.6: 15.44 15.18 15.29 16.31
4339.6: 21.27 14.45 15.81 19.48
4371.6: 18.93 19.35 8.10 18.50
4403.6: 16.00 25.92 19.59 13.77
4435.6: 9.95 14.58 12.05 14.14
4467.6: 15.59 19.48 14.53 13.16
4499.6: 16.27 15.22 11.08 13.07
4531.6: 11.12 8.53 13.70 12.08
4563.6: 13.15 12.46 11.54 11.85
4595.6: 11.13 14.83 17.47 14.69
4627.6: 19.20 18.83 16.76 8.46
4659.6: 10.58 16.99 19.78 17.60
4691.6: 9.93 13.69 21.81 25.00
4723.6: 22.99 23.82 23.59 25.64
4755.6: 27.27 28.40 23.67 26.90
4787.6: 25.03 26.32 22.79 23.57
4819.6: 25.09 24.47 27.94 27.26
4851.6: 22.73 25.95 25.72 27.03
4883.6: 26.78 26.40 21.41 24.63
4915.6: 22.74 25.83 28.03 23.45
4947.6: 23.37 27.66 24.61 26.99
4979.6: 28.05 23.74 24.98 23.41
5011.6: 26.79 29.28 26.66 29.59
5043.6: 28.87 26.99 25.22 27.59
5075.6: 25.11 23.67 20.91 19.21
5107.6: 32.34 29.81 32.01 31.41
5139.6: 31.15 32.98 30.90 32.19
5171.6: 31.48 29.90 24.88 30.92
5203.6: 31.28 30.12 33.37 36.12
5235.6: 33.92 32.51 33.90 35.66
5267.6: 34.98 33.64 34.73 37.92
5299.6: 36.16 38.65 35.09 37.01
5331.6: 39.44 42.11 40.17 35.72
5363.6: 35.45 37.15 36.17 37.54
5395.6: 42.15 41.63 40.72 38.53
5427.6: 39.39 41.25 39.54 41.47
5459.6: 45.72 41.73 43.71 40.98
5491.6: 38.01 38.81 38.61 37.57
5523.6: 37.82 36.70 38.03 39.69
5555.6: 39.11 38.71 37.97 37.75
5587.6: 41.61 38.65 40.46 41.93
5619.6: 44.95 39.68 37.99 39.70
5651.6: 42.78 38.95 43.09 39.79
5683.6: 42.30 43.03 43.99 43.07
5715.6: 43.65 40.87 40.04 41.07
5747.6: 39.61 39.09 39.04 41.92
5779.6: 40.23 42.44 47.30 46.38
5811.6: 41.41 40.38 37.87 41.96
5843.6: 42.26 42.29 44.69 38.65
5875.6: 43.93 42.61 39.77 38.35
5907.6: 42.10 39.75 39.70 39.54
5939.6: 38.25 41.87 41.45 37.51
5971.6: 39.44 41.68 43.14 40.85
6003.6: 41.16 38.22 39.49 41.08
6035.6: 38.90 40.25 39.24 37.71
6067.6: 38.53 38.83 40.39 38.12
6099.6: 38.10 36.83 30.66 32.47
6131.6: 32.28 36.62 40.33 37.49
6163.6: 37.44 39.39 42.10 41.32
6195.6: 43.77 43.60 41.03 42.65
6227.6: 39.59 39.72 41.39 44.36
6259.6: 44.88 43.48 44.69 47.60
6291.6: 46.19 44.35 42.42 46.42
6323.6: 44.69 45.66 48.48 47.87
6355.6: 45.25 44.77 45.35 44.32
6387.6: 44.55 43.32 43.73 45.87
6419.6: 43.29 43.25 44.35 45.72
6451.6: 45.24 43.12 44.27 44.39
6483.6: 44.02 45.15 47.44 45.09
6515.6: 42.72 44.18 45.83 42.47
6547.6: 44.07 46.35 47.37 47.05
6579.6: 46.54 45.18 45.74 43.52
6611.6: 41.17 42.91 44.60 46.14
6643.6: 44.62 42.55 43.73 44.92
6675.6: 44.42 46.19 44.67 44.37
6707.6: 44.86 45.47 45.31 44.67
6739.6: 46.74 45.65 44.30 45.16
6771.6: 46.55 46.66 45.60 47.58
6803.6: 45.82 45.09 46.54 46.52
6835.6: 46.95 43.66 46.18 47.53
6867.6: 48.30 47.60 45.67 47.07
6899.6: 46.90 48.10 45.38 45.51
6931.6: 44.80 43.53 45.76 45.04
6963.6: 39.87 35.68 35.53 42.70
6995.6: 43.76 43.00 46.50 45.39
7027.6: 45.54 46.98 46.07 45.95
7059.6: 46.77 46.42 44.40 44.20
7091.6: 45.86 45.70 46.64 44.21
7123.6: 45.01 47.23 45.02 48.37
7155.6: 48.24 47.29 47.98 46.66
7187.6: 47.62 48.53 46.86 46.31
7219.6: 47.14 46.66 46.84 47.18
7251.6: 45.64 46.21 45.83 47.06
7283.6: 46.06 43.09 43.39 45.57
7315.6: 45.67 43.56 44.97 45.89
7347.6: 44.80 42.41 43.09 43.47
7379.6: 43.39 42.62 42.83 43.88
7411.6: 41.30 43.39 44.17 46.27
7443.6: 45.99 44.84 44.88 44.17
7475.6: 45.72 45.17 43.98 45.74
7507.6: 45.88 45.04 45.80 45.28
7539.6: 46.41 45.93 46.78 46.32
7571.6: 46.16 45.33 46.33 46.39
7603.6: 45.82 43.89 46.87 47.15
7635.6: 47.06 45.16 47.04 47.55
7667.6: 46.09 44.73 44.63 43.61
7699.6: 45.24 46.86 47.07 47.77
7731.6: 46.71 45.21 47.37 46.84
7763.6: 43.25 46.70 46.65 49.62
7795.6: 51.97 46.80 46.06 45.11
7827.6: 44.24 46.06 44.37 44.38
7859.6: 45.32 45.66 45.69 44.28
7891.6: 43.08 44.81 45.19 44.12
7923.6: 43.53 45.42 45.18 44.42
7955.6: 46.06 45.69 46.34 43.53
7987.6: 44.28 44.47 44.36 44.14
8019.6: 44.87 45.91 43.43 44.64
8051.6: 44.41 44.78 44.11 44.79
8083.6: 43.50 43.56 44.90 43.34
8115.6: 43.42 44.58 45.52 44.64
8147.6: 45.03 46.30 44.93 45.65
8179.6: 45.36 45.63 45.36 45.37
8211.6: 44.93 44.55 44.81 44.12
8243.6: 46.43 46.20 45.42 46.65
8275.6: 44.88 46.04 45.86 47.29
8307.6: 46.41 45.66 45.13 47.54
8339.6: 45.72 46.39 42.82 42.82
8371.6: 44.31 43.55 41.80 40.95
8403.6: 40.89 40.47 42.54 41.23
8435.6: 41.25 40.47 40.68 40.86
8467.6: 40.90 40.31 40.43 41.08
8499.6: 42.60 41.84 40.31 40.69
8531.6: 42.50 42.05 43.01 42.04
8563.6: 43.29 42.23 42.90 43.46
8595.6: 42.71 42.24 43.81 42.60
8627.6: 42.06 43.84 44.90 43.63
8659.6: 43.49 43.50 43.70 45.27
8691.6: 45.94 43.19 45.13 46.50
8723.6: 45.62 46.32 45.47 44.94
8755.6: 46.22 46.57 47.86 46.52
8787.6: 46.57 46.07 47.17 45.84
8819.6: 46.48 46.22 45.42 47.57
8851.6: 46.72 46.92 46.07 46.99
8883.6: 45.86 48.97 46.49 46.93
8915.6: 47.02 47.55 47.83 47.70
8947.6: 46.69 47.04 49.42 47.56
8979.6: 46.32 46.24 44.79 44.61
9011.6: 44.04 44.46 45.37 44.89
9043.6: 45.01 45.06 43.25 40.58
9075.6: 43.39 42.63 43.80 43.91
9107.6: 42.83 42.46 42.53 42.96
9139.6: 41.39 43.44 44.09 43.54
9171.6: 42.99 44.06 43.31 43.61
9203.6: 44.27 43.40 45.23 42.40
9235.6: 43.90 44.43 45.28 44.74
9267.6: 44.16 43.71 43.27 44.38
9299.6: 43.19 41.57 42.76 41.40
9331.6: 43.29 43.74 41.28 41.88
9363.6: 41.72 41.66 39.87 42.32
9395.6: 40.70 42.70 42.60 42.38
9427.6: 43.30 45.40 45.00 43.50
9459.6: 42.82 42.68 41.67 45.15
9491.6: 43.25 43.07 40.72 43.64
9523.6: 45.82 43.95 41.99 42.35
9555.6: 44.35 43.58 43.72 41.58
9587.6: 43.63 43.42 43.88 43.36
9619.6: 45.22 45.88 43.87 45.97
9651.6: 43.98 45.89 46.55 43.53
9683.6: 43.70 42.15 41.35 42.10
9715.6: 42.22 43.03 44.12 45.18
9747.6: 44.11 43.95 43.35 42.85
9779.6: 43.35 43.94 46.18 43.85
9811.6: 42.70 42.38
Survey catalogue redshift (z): 0.18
